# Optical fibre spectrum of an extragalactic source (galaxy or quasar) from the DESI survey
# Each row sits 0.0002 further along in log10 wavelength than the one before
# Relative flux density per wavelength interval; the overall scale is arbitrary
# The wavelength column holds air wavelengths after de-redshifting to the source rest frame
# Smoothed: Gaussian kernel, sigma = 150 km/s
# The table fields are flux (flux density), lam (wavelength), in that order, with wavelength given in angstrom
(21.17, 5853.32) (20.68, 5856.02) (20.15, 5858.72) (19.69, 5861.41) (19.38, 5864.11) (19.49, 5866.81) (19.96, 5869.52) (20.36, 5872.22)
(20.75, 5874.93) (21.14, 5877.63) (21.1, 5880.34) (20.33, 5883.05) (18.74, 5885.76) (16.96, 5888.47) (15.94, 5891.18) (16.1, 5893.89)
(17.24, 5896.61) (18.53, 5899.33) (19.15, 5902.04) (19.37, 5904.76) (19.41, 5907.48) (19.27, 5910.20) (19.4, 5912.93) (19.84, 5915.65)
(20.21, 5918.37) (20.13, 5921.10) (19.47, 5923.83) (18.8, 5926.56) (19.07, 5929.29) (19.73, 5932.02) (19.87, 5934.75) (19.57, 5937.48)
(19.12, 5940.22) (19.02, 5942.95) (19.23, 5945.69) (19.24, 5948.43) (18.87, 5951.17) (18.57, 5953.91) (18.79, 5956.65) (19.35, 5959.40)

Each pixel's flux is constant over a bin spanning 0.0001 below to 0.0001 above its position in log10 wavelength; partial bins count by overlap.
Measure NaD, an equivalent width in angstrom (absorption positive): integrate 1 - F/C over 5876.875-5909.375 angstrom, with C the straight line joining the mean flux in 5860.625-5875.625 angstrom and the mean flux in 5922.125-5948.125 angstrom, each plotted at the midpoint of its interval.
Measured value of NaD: 1.75 angstrom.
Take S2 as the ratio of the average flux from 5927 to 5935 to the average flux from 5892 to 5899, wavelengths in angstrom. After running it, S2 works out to 1.15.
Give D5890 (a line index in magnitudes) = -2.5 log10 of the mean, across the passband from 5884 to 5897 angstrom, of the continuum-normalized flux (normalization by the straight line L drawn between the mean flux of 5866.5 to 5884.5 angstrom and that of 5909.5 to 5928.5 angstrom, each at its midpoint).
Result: 0.18 mag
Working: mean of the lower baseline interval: 20.5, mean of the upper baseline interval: 19.6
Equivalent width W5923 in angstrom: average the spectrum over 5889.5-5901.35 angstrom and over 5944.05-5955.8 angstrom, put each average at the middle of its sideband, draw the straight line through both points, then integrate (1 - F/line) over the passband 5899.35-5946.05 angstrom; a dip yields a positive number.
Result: -3.7 angstrom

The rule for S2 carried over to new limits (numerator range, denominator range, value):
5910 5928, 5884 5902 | 1.12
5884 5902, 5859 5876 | 0.88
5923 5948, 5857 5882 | 0.95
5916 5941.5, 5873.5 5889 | 0.98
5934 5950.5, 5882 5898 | 1.10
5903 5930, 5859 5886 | 0.97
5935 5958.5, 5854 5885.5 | 0.94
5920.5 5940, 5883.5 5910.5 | 1.08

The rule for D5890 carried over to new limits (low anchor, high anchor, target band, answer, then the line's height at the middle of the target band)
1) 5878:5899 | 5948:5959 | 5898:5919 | -0.05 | 18.4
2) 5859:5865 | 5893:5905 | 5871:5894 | -0.02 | 18.8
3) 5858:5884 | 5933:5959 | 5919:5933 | 0.00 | 19.4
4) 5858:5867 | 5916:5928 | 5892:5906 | 0.10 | 19.7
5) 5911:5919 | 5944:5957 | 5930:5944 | -0.01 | 19.3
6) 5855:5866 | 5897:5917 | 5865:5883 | -0.04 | 19.7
